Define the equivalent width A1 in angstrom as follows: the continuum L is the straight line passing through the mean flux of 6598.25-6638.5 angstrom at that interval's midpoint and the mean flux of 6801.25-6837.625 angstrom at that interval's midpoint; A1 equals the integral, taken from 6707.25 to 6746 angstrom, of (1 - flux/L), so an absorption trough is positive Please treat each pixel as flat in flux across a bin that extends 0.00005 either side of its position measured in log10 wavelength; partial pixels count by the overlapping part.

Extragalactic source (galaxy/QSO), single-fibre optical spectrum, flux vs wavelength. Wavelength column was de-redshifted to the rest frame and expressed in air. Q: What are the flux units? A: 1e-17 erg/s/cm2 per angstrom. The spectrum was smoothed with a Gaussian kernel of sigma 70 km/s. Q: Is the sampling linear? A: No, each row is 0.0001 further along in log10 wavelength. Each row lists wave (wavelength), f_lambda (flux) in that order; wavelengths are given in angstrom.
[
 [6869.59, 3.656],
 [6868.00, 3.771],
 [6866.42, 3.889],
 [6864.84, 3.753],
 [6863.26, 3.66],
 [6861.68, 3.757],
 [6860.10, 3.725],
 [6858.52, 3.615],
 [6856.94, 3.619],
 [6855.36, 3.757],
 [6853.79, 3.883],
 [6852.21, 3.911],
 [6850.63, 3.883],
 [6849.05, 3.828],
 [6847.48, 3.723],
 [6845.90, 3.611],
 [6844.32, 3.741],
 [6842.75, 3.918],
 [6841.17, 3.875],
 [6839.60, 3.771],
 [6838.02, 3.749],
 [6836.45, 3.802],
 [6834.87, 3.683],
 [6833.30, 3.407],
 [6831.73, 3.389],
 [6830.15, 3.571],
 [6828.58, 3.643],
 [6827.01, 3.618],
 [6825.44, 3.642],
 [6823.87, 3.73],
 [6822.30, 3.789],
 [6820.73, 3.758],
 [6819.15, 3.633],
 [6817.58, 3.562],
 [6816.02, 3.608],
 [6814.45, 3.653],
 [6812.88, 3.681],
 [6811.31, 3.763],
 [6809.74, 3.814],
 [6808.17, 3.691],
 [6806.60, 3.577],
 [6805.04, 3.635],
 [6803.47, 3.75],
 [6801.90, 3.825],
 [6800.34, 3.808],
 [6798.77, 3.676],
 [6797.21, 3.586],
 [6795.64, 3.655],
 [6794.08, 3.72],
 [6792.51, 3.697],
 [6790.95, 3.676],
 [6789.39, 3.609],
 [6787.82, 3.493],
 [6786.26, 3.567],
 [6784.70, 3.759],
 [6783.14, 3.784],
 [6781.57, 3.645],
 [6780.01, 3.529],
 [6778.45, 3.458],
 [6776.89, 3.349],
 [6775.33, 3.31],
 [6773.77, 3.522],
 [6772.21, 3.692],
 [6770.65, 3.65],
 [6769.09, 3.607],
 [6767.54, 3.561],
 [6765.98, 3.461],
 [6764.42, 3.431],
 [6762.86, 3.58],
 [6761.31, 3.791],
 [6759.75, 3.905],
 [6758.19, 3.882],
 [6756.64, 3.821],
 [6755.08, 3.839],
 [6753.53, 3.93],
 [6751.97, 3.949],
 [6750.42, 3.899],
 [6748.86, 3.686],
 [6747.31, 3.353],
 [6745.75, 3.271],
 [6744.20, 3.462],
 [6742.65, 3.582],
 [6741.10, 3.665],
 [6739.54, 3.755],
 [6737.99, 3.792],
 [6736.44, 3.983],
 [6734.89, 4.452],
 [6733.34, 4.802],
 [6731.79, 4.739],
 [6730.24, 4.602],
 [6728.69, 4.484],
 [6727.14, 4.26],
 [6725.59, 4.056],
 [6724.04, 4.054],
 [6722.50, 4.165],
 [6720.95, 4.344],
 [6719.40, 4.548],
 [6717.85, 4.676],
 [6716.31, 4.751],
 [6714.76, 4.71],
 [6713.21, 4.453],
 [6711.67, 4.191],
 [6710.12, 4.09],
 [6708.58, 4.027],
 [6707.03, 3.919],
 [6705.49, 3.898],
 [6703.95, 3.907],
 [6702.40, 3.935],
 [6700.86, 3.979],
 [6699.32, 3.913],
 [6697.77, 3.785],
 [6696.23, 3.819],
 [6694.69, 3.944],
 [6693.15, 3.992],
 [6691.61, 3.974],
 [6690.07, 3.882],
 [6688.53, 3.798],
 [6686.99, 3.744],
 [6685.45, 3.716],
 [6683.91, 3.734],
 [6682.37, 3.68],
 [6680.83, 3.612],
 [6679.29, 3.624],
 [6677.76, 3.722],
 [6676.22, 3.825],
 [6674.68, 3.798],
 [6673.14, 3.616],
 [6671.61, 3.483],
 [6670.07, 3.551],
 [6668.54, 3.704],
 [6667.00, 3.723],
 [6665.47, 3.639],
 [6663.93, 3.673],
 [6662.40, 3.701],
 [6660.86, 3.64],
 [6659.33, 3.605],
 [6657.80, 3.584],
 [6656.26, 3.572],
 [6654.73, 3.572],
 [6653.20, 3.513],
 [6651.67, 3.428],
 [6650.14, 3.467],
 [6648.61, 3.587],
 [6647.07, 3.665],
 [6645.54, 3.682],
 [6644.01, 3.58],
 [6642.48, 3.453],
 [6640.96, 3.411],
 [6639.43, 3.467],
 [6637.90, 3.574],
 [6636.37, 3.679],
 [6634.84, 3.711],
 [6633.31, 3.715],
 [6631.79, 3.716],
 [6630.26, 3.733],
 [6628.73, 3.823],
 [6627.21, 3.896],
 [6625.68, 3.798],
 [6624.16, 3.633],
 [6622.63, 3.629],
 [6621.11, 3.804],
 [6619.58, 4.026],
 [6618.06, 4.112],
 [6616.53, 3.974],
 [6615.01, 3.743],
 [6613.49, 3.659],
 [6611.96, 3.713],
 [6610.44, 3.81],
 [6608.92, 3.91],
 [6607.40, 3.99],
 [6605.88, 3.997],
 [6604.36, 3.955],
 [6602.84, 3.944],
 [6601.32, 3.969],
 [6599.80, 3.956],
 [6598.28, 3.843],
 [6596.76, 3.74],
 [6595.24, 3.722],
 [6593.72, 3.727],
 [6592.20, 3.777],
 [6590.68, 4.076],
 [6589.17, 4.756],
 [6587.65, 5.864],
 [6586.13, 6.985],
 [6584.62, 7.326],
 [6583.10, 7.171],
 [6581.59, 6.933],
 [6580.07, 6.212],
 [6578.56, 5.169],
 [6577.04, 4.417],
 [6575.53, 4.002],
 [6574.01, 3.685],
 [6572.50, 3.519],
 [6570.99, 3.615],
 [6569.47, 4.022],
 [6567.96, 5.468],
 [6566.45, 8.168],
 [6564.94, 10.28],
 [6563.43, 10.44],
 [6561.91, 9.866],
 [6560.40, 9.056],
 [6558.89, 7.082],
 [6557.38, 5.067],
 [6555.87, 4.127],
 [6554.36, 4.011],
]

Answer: -4.83 angstrom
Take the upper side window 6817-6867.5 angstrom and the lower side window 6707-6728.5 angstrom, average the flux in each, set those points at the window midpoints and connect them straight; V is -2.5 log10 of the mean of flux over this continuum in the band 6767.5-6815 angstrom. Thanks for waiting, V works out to 0.09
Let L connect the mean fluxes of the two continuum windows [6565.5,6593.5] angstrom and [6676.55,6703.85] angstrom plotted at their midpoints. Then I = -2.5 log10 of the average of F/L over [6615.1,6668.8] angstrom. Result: 0.21 mag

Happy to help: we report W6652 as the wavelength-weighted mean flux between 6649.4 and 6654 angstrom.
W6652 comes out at 3.47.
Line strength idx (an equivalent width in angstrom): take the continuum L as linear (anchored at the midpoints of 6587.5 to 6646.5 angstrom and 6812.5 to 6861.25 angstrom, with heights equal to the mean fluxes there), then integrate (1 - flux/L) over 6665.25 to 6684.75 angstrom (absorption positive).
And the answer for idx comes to 0.7 angstrom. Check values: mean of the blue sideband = 3.84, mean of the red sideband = 3.7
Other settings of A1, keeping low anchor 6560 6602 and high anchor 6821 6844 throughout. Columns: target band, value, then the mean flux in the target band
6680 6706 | 5.0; 3.84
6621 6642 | 6.2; 3.68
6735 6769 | 4.7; 3.71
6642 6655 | 3.9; 3.55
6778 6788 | 1.1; 3.62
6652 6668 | 4.4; 3.62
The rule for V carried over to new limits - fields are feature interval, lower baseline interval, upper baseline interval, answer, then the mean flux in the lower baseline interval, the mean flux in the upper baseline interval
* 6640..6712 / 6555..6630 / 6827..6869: 0.22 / 4.95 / 3.73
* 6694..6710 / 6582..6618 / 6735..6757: 0.01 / 4.44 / 3.73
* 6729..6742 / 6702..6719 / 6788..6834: -0.03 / 4.25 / 3.66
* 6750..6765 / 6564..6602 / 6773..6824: 0.04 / 5.16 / 3.64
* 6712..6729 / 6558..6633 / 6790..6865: -0.03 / 4.92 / 3.7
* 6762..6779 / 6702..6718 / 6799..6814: 0.12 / 4.22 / 3.72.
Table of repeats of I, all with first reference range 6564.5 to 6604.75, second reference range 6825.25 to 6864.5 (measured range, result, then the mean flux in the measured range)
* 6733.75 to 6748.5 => 0.14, 3.73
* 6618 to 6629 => 0.25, 3.83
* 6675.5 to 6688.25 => 0.22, 3.71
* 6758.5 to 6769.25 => 0.14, 3.63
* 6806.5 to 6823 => 0.05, 3.69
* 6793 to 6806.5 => 0.07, 3.7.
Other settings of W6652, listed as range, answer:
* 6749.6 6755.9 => 3.9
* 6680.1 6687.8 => 3.7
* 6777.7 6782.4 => 3.54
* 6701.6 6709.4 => 3.94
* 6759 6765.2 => 3.68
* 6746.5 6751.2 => 3.64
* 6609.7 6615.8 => 3.73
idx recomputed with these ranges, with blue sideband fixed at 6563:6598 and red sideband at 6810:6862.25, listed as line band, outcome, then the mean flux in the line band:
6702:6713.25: 1.4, 4.03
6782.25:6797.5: 1.4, 3.66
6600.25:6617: 4.4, 3.88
